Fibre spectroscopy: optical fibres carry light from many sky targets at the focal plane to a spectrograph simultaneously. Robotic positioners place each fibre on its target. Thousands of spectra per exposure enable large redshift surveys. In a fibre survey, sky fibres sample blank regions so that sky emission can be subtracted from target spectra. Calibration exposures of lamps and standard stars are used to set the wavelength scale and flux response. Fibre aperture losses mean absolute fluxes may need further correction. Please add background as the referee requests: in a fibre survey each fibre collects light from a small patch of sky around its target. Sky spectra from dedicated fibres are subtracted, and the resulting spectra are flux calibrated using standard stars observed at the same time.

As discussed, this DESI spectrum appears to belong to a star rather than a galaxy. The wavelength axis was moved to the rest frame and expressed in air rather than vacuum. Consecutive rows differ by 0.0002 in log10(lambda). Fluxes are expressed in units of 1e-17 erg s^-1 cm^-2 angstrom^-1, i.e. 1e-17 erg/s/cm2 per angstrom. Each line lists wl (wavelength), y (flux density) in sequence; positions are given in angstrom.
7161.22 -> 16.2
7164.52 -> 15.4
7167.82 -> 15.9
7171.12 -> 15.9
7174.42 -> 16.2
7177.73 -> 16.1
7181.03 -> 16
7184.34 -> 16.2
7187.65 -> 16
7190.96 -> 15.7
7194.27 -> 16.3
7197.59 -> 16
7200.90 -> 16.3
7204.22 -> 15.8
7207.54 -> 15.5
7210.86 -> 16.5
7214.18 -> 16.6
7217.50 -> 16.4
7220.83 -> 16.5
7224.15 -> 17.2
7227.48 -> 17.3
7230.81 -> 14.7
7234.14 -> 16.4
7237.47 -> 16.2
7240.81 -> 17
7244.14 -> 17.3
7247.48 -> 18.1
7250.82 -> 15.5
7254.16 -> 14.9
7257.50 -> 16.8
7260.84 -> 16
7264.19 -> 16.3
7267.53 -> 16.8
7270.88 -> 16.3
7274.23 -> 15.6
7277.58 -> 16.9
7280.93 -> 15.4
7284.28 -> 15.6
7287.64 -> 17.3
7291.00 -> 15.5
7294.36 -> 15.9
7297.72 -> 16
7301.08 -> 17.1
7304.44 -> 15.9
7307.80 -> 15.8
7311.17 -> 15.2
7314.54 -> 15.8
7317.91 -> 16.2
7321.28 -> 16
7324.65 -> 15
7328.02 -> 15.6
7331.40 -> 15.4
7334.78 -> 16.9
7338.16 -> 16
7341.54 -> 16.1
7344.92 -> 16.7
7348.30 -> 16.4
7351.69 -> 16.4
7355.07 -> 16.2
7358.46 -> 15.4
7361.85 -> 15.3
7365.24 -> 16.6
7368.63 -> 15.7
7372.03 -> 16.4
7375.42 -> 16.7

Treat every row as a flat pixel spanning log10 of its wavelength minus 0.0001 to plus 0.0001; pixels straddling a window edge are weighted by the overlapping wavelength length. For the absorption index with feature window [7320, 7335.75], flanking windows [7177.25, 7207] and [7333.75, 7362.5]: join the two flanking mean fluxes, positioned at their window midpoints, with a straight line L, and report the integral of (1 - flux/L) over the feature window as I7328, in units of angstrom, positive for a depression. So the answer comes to 0.4 angstrom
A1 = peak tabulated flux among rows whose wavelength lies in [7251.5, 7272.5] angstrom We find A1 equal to 16.8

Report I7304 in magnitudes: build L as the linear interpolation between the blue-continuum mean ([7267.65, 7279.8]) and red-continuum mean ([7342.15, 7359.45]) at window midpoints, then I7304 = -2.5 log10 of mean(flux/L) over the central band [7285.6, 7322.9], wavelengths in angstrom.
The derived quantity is 0.01 mag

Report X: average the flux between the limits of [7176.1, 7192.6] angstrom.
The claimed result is 16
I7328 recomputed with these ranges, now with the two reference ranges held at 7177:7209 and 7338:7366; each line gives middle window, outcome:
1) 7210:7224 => -0.50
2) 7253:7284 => -0.11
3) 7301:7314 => 0.19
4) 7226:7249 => -0.97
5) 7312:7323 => 0.11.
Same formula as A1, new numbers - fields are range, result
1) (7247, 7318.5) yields 18.1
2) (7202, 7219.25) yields 16.6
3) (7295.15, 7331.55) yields 17.1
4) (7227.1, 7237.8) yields 17.3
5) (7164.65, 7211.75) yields 16.5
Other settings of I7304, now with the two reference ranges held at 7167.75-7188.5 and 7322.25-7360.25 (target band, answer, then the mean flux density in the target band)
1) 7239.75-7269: -0.03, 16.5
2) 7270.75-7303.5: -0.01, 16.1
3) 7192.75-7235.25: -0.01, 16.3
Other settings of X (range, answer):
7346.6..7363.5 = 15.9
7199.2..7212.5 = 16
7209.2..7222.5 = 16.5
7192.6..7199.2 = 16.1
